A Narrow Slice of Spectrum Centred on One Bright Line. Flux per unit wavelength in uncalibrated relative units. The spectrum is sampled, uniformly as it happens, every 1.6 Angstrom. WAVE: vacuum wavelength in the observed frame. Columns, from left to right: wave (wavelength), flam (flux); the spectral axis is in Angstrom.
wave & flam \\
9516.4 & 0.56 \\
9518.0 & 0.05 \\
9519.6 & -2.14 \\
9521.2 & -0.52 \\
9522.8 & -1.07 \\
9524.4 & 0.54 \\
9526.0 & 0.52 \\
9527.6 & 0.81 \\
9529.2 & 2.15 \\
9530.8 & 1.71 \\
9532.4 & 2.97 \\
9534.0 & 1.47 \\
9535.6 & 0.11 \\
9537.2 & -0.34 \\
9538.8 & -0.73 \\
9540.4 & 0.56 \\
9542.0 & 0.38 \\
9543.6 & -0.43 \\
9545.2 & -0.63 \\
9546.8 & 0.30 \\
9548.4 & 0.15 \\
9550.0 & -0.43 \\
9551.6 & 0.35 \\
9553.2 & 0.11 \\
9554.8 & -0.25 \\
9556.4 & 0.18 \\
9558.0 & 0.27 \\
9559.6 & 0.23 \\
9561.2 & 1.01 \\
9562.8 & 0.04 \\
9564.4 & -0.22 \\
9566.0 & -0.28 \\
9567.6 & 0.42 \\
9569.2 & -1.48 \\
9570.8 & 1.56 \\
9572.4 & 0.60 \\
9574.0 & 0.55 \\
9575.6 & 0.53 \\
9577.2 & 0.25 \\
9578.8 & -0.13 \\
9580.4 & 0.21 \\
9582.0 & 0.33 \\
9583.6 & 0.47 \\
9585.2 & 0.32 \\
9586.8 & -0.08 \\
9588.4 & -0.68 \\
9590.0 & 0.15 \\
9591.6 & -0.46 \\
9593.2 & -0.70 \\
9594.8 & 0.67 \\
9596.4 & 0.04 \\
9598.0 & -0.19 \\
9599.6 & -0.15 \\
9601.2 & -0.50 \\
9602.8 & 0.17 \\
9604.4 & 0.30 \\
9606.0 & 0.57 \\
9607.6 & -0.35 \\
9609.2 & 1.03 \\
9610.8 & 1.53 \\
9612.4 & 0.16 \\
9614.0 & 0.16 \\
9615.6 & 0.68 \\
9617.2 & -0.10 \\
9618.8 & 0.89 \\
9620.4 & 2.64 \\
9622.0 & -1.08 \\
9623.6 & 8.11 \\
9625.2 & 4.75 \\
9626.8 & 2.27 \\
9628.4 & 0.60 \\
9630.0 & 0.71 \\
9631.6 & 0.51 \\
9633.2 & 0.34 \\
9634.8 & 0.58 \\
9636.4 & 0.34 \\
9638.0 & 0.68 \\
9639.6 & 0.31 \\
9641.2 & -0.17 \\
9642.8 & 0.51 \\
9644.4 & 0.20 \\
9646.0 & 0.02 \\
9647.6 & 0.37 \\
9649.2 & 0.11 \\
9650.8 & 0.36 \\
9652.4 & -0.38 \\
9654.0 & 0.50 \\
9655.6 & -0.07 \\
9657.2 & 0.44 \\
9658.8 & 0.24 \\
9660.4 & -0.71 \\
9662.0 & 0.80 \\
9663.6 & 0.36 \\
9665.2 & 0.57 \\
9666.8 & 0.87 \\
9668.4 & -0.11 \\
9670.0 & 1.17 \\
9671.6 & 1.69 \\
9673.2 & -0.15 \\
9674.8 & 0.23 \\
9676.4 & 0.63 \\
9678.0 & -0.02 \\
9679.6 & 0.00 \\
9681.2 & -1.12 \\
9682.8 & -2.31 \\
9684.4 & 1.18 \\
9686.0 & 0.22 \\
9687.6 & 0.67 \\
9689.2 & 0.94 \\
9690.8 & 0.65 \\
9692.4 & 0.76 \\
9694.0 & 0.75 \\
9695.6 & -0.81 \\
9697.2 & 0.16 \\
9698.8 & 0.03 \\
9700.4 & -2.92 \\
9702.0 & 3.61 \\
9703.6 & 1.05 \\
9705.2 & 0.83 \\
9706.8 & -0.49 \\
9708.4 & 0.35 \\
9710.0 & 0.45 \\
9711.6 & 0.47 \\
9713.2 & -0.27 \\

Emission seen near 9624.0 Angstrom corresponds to [O III]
